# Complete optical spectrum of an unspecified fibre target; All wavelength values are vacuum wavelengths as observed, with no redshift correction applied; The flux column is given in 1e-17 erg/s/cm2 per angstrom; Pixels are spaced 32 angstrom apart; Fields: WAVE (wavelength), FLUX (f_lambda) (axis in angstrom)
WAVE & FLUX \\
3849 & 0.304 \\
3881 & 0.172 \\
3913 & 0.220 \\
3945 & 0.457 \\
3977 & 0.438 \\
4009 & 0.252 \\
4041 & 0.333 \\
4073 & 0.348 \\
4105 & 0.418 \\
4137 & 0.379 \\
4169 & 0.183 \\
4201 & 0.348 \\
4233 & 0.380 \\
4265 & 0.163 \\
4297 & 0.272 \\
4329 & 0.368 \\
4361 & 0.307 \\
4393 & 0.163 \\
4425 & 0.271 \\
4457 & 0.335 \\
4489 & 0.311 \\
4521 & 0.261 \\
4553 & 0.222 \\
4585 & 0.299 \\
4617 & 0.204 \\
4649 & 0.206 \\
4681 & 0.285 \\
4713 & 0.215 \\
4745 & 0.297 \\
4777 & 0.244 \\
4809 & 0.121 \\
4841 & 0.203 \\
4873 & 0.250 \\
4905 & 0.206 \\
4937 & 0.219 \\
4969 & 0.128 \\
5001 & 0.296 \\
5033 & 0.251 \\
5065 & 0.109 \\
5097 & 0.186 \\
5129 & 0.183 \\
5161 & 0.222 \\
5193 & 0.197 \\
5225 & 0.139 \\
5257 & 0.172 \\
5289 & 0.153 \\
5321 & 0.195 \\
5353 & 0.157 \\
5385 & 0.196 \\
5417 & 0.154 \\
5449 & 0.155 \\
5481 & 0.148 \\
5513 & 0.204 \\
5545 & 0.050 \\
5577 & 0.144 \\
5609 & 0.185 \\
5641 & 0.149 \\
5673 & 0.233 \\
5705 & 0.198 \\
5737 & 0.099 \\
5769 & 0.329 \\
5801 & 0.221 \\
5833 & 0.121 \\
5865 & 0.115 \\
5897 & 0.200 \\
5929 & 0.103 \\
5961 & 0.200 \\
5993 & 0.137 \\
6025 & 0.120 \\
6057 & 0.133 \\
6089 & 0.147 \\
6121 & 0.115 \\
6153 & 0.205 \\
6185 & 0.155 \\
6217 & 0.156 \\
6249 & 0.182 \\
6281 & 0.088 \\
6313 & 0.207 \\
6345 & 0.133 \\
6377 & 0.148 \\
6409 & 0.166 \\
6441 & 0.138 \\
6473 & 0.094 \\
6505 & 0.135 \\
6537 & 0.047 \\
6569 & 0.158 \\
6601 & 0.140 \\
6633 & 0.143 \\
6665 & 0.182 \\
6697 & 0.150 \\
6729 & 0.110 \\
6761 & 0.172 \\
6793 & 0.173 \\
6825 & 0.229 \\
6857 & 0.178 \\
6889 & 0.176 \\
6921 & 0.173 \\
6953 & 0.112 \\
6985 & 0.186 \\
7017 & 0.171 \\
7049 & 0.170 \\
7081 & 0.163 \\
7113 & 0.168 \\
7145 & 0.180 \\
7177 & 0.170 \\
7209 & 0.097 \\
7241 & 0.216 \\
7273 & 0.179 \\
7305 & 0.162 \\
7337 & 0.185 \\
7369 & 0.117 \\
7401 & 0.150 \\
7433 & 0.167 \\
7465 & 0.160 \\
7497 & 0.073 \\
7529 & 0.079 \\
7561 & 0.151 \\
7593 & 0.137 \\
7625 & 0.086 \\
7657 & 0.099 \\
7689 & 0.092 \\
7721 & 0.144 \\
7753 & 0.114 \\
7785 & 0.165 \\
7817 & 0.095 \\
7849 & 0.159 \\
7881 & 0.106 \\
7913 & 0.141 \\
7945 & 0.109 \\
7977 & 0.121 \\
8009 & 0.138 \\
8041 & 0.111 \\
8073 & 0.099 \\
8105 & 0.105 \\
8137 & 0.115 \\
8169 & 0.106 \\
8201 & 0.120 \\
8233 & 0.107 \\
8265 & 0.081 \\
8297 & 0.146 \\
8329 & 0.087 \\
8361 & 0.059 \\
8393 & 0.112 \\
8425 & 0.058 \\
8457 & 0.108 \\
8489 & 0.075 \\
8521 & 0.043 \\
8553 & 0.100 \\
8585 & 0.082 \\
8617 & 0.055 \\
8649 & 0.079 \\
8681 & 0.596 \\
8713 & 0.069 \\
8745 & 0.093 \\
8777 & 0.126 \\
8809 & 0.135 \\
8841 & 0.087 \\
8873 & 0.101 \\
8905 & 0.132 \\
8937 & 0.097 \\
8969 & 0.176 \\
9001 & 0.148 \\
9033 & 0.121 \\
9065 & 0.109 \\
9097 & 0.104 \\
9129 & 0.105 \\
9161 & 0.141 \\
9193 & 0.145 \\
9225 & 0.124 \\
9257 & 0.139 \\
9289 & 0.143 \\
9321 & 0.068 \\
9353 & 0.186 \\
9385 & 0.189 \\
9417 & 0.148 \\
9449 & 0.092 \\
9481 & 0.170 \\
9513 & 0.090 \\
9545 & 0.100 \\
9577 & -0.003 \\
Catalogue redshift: 1.329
